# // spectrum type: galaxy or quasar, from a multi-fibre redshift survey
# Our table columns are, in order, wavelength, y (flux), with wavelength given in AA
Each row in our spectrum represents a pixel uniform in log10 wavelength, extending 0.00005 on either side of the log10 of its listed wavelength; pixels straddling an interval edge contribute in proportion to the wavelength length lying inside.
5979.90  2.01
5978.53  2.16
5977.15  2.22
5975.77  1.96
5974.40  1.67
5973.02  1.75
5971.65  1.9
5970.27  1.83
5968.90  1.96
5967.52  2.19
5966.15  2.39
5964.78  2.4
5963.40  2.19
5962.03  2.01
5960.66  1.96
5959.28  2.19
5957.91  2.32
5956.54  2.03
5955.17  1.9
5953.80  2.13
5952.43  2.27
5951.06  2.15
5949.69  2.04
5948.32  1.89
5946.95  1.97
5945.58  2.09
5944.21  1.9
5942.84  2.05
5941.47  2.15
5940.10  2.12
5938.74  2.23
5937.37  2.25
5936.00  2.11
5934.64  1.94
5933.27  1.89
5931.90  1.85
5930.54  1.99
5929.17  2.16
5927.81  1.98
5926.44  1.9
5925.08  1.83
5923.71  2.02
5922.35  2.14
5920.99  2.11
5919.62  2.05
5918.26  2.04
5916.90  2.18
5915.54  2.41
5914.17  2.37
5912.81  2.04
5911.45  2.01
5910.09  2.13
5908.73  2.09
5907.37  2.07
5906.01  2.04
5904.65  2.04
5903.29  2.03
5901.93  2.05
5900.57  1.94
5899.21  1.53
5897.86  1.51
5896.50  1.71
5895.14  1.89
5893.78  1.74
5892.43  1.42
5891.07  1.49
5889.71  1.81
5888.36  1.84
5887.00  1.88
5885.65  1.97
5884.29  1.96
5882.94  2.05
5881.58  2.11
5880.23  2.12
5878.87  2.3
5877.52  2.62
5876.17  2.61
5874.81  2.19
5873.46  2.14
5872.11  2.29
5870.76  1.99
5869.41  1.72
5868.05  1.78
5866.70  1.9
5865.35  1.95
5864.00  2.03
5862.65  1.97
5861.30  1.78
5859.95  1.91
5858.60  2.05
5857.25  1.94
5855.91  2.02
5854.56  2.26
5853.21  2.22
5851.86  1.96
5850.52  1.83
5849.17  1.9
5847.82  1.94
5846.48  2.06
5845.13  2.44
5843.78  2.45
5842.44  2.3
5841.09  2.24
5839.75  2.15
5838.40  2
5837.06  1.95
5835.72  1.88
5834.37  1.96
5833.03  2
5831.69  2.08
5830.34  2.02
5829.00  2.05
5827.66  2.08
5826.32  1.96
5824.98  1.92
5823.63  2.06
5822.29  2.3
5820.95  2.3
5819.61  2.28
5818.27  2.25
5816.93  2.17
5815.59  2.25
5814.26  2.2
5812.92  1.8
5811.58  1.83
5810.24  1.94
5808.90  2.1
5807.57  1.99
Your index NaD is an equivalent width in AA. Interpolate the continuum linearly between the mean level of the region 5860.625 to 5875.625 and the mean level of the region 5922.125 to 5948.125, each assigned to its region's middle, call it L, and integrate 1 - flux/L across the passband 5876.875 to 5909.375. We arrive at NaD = 1.2 AA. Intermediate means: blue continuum 1.98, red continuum 2.03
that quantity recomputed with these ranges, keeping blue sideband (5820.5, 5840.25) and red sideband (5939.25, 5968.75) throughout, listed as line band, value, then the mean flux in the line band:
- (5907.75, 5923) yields -0.4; 2.14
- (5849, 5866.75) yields 0.6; 1.99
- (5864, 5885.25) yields -0.5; 2.11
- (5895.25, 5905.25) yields 1.2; 1.83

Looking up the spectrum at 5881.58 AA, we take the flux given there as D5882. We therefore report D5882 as 2.11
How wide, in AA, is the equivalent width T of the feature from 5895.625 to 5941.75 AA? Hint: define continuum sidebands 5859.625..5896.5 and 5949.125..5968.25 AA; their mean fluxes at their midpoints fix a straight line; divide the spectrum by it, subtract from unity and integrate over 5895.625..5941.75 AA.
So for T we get 0.92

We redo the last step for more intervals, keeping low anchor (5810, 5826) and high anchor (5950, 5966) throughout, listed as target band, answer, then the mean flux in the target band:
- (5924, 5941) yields 0.9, 2.02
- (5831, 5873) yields 1.7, 2.03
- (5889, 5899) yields 2.3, 1.65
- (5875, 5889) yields -0.1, 2.15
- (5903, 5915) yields 0.2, 2.1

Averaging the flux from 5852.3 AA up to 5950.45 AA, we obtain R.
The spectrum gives 2.01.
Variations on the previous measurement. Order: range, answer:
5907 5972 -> 2.08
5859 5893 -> 1.99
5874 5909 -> 1.96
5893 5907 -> 1.85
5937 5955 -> 2.09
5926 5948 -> 2.03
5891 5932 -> 1.97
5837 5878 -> 2.08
